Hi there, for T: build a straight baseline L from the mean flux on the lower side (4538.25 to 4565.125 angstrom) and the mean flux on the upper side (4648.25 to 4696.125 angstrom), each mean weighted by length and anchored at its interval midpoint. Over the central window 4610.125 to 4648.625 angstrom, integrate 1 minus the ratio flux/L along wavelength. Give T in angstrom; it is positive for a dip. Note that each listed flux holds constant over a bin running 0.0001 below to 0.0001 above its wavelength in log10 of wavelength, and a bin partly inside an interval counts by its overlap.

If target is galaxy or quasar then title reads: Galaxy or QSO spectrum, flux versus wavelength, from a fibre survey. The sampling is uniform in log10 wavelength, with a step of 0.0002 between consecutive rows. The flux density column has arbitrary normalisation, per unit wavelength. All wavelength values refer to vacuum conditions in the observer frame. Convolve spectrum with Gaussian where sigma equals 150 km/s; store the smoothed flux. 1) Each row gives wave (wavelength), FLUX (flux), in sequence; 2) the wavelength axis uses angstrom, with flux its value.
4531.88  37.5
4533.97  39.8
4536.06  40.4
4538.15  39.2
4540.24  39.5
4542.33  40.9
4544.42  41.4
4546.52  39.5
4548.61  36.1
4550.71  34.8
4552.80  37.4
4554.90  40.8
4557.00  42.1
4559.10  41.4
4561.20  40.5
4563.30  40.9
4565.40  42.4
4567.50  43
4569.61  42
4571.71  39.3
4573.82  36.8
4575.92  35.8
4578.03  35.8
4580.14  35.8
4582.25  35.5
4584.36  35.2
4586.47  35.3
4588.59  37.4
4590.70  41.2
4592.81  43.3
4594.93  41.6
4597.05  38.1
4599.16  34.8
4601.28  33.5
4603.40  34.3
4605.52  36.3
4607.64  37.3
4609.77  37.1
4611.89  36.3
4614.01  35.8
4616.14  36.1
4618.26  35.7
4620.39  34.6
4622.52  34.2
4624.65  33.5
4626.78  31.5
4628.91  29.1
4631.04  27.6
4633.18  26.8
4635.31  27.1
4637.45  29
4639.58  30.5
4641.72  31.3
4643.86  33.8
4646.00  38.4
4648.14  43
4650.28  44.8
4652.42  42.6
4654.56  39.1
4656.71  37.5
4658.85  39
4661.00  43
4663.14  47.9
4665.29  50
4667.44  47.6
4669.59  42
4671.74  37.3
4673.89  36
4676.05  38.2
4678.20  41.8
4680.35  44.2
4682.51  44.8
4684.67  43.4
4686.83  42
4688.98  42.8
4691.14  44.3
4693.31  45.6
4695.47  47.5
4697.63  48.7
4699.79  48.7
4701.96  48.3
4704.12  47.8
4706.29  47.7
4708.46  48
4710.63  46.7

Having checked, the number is 8.1 angstrom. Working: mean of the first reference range 39.7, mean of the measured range 32.9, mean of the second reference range 42.8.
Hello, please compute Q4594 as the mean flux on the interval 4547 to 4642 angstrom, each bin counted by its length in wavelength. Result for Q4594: 36.2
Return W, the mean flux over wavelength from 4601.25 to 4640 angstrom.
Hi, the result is 33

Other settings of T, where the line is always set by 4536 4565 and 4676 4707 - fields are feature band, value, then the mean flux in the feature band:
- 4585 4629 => 5.98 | 36.2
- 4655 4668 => 0.09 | 43.8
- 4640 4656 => 1.81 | 38.6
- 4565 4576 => 0.10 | 40.1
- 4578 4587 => 1.20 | 35.5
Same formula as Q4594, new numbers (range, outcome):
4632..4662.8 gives 36.4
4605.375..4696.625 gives 38.3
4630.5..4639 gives 27.8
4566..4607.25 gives 37.7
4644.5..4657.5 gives 40.7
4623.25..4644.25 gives 30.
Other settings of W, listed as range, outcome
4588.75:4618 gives 37.3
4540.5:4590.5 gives 38.8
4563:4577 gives 40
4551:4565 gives 40.3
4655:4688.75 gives 42.3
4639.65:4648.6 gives 35.5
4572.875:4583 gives 36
